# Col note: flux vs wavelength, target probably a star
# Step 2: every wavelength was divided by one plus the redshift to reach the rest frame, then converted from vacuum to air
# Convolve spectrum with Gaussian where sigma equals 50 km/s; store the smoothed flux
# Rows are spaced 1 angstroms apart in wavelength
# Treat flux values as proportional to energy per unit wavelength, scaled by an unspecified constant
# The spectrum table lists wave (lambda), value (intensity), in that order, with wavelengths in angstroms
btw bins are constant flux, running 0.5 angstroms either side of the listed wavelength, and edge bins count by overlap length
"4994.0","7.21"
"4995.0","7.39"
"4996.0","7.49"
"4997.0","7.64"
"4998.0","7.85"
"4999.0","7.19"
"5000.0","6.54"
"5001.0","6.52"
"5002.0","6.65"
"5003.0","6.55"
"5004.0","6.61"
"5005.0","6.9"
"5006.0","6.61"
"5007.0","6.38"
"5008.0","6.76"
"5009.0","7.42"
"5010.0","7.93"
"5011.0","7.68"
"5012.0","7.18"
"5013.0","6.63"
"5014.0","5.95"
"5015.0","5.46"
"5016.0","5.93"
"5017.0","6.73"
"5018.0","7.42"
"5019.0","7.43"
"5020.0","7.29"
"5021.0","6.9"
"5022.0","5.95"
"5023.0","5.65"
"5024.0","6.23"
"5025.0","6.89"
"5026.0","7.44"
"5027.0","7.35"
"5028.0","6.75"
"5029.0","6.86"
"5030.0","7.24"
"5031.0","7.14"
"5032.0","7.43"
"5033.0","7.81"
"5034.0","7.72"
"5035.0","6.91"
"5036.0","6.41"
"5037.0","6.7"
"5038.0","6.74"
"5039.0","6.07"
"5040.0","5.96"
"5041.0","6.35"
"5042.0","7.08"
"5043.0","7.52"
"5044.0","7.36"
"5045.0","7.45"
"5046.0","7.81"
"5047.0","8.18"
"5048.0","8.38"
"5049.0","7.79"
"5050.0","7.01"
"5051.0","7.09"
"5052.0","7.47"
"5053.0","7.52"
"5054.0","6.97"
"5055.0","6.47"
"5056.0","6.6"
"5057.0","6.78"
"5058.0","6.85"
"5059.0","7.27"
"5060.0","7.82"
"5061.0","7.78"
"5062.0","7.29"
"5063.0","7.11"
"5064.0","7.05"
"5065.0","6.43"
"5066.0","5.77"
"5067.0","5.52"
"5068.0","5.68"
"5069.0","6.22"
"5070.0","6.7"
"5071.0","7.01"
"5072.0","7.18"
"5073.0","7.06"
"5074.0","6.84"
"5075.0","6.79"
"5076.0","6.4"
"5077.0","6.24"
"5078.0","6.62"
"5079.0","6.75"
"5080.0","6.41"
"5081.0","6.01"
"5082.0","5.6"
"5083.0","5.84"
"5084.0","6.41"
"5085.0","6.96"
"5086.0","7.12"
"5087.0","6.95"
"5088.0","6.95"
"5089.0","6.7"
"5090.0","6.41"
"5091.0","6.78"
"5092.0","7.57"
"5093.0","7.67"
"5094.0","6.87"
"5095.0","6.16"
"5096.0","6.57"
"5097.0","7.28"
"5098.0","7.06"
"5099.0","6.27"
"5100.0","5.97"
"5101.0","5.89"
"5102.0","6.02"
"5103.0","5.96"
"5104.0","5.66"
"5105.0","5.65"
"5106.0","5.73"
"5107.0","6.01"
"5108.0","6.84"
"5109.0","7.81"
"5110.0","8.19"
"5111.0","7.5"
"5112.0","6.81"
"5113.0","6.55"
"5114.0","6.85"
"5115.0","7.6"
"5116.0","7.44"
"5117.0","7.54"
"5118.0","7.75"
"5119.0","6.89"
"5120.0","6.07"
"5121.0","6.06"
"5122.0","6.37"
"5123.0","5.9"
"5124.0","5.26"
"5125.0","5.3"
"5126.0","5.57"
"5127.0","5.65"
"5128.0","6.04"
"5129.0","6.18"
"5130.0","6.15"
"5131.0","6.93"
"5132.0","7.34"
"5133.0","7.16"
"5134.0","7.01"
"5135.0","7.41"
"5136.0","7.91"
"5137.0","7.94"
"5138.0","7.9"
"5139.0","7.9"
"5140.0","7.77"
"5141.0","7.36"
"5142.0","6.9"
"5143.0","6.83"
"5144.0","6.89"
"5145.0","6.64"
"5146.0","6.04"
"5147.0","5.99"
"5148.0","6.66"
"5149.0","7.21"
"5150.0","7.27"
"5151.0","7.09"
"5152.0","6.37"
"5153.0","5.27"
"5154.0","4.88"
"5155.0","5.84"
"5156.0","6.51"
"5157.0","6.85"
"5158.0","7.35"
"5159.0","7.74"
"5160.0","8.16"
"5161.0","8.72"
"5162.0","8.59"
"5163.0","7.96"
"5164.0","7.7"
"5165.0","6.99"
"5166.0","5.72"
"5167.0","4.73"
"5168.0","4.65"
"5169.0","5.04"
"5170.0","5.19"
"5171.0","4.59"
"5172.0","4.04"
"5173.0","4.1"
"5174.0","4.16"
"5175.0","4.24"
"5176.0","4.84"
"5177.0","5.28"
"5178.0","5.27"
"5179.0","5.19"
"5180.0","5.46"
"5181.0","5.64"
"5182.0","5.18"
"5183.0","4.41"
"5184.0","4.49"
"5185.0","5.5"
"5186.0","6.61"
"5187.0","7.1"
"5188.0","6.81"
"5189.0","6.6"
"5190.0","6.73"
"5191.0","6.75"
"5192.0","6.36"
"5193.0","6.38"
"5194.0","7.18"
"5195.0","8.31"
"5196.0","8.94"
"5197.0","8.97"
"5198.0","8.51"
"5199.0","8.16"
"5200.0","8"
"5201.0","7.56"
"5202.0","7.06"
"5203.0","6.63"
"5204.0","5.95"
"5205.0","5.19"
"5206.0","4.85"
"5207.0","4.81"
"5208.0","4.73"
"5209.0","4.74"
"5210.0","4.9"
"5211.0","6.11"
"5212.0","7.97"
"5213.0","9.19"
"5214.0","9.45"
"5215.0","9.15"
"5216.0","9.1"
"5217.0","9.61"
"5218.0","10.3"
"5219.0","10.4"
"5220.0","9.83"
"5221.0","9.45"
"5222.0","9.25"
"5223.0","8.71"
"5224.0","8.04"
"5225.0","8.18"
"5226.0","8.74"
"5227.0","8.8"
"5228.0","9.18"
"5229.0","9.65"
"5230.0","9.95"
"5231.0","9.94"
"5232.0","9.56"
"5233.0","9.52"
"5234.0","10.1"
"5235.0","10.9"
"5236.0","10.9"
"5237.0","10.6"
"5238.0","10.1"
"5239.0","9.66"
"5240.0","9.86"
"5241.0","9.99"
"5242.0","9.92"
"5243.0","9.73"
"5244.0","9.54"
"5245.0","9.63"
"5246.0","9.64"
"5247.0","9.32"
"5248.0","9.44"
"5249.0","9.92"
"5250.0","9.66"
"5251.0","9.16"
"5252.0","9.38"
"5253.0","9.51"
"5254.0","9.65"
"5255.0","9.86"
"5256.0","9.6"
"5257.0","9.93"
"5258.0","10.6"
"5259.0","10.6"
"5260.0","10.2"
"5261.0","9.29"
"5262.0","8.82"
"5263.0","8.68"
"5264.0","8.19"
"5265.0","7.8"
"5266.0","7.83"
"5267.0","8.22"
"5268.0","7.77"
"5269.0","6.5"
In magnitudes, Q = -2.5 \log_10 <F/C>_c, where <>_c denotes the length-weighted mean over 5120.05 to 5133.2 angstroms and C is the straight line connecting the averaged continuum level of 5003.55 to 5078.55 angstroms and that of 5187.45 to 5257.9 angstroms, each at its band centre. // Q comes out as 0.25 mag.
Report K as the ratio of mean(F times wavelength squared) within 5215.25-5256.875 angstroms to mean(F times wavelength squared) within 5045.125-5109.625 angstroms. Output 1.5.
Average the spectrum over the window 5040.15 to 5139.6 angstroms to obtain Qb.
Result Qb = 6.79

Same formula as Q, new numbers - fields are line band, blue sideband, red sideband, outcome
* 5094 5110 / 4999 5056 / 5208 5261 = 0.22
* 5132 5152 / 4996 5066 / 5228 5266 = 0.17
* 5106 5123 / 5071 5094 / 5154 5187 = -0.09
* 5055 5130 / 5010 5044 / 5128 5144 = 0.07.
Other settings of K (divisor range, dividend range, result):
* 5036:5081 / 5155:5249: 1.16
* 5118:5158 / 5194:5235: 1.28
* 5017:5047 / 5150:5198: 0.94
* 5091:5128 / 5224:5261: 1.56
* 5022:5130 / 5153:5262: 1.22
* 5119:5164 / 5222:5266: 1.46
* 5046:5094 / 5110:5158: 1.01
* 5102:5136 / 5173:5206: 0.98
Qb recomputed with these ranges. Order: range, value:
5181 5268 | 8.4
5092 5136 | 6.61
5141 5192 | 6.11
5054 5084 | 6.63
